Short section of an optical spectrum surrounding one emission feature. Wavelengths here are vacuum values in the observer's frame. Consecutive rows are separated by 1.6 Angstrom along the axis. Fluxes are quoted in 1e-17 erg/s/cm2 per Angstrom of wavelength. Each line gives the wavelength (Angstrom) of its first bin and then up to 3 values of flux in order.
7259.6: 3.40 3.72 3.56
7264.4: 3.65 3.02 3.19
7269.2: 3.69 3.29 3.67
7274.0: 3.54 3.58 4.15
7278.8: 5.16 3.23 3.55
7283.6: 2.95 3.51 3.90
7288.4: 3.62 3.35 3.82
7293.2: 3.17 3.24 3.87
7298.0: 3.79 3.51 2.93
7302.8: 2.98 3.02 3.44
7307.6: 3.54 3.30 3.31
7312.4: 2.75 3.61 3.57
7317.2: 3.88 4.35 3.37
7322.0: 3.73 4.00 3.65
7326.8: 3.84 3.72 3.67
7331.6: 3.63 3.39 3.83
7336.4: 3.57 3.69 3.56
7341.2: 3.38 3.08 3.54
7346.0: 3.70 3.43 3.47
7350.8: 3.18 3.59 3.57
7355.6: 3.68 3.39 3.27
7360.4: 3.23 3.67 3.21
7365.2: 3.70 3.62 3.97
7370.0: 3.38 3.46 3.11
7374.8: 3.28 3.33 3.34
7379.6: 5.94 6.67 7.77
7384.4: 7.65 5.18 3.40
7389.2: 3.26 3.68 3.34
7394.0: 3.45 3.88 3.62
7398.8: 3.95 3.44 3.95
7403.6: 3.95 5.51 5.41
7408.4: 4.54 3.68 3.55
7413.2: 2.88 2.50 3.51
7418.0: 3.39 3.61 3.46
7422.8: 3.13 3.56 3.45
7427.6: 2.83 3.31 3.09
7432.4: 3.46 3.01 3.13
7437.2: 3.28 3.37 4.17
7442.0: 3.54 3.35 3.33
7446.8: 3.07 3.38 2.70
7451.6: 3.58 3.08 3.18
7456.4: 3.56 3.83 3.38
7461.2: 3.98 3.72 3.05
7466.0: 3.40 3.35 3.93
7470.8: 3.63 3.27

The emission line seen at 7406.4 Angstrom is [N II] 6583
